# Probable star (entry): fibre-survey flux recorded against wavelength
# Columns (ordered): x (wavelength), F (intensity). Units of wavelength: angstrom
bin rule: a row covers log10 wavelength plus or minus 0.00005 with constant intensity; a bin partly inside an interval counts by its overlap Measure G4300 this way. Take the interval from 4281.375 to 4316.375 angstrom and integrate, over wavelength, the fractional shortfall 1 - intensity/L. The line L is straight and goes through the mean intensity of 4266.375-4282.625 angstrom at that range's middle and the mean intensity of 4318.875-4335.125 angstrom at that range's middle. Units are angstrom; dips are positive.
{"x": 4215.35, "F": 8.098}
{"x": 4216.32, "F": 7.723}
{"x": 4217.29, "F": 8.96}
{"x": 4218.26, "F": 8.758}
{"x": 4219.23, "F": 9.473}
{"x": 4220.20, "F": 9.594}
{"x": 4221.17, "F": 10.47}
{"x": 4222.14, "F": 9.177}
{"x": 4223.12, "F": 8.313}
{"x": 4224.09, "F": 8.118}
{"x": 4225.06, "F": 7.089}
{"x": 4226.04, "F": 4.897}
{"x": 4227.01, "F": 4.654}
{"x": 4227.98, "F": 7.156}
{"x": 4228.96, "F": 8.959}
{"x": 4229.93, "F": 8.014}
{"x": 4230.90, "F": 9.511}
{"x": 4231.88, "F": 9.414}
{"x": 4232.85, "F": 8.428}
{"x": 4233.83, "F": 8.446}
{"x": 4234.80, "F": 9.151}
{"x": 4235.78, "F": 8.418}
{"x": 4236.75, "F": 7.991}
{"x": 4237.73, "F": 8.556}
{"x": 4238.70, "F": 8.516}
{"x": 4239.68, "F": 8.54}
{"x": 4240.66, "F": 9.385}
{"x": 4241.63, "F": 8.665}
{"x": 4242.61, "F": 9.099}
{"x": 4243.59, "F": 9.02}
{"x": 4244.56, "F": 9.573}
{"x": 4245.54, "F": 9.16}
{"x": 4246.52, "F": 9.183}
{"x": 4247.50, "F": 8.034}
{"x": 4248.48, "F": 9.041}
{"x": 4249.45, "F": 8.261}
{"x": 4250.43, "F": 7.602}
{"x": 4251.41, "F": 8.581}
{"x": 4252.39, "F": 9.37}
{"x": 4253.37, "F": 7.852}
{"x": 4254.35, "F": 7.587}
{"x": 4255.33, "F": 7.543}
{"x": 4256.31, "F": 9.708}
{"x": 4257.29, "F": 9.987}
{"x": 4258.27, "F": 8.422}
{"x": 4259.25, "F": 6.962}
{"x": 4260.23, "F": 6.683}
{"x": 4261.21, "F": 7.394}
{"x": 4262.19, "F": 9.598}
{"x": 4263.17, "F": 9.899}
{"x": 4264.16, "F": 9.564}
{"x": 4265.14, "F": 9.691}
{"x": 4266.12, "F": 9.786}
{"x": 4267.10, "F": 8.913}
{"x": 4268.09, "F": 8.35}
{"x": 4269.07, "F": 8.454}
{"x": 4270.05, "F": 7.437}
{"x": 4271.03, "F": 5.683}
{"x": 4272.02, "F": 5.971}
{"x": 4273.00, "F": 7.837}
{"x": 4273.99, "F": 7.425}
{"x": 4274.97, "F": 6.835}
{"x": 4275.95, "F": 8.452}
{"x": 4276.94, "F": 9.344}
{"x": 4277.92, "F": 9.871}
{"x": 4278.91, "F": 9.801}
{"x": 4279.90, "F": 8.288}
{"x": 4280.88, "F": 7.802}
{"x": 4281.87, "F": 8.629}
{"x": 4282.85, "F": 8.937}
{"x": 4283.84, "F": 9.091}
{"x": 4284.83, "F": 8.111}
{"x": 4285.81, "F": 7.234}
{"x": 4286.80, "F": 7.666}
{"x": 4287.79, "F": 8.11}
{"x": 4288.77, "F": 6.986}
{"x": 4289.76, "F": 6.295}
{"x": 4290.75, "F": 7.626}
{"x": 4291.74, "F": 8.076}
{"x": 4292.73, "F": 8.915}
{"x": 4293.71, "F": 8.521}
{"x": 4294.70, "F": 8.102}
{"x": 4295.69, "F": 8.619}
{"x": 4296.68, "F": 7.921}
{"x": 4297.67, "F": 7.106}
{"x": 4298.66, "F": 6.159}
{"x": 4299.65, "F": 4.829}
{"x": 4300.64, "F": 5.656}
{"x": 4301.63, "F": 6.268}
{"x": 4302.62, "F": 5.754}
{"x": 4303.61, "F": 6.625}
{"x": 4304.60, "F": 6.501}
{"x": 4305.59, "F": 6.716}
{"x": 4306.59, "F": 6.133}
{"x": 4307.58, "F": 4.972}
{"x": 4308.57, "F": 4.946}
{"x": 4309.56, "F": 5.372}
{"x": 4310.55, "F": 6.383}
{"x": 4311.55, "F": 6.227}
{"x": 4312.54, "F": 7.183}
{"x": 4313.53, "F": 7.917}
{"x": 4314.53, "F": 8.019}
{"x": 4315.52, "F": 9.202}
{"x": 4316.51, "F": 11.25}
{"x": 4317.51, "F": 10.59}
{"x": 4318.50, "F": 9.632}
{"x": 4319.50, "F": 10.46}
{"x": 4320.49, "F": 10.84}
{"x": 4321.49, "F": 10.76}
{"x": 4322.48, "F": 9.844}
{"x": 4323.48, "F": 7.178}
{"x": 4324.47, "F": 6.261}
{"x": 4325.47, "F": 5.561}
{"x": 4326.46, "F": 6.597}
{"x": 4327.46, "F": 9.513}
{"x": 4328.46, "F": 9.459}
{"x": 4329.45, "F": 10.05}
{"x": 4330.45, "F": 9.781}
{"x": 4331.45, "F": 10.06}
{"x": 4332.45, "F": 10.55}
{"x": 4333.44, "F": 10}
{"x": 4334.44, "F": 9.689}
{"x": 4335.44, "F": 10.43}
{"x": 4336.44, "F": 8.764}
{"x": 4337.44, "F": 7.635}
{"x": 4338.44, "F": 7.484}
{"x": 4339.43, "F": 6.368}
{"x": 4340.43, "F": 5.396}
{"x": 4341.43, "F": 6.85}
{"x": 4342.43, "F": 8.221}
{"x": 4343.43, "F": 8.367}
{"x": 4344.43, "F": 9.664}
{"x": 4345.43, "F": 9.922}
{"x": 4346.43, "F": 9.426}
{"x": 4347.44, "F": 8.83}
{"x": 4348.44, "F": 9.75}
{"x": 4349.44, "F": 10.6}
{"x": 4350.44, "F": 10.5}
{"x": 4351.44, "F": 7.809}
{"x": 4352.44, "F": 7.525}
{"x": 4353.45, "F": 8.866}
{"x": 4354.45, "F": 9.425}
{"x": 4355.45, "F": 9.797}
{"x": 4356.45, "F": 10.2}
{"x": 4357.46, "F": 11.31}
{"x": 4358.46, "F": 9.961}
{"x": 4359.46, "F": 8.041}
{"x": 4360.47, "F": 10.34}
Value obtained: 5.63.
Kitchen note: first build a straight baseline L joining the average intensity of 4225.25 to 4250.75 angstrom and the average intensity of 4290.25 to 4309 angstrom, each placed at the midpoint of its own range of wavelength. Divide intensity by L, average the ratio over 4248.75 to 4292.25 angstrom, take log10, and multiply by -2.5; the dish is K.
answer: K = -0.09 mag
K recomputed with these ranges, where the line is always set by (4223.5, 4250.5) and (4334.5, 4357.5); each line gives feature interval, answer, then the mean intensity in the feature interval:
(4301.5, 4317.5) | 0.234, 6.97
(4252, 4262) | 0.030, 8.18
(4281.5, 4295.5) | 0.068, 8.03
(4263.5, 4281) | 0.020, 8.33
